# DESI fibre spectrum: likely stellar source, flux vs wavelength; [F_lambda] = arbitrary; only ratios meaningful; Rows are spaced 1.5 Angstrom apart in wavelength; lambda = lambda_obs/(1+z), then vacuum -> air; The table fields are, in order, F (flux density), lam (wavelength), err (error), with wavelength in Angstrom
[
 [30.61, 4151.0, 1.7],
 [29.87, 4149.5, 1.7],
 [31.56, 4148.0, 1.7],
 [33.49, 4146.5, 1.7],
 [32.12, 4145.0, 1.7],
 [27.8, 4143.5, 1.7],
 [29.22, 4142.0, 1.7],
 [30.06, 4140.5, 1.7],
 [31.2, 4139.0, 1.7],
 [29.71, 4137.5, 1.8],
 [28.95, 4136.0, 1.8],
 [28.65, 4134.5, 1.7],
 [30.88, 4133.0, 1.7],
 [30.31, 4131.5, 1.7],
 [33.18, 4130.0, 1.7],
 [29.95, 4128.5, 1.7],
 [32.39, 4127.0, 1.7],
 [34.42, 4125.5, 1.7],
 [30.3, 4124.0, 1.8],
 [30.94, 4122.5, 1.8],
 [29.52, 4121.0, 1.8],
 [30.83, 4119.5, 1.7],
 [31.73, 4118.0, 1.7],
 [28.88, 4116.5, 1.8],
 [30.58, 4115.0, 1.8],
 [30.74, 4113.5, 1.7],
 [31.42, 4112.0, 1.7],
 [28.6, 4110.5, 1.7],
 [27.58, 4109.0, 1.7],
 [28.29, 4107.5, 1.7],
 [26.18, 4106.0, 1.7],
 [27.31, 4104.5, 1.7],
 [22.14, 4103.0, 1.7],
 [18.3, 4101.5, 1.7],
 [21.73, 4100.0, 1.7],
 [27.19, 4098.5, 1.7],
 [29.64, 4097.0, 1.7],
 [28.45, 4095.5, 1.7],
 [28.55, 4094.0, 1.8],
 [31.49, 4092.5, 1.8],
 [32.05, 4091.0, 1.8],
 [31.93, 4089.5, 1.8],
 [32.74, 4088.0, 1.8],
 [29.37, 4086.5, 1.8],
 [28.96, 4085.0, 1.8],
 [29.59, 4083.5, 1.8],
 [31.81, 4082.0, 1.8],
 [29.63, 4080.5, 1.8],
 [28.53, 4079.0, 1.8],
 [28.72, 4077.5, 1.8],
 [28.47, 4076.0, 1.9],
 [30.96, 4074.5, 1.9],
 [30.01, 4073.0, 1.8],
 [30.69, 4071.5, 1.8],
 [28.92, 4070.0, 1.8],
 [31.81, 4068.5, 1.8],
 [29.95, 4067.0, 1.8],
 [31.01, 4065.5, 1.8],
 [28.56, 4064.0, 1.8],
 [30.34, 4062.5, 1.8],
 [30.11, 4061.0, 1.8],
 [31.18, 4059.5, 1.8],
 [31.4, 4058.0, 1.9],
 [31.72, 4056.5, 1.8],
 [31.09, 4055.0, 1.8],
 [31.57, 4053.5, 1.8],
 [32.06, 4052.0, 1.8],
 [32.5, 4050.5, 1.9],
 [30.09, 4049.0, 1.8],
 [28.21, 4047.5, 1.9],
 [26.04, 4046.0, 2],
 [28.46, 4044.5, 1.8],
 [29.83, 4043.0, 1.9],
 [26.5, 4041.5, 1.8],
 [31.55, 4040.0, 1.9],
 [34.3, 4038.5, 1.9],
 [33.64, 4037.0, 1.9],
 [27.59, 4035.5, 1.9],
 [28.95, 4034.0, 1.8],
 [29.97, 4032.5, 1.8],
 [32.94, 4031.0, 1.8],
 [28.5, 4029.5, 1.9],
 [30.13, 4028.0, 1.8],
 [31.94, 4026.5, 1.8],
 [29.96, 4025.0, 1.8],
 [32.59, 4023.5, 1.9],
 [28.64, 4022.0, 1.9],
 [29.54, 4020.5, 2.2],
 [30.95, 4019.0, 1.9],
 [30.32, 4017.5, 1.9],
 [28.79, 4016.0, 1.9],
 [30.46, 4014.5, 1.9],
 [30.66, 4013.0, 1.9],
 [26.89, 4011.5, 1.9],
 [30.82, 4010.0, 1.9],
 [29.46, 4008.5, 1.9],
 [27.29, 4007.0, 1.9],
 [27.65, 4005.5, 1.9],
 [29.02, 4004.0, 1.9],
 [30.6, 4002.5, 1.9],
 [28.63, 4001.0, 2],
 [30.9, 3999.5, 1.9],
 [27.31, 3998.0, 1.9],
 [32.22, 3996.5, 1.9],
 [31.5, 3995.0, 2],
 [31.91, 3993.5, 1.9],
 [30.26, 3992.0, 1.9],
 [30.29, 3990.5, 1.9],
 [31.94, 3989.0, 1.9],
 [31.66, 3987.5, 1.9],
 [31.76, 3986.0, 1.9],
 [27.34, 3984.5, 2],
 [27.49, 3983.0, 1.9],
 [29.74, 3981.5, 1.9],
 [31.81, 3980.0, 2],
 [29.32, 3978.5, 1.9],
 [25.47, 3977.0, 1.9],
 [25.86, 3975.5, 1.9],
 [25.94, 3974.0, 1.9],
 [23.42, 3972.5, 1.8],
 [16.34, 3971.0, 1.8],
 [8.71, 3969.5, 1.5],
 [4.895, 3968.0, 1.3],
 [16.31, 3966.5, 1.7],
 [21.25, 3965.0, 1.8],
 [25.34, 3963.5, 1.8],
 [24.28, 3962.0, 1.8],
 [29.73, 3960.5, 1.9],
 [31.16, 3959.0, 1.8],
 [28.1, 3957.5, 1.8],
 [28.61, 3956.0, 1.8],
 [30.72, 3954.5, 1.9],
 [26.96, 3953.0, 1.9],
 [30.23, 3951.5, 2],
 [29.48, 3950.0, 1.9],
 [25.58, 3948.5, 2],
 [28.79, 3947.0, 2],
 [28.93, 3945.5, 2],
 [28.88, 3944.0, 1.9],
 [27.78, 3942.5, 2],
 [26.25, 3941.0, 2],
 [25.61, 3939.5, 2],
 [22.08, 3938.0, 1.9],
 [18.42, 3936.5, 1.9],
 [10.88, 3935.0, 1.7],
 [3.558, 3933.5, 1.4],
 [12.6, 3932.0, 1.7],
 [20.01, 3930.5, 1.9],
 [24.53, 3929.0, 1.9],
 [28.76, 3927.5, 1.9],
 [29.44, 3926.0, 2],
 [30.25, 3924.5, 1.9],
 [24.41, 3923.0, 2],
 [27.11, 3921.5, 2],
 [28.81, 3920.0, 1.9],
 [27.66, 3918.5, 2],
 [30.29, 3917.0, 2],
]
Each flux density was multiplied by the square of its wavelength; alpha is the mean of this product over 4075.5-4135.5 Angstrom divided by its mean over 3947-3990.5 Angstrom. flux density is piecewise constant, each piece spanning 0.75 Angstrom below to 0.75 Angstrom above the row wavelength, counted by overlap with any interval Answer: 1.2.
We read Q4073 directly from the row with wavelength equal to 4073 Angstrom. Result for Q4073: 30.01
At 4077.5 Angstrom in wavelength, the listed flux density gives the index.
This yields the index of 28.72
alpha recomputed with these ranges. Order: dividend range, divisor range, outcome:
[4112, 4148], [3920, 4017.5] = 1.27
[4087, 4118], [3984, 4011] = 0.99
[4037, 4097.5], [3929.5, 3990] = 1.31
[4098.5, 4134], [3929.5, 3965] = 1.29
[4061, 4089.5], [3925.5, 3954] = 1.36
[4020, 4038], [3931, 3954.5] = 1.36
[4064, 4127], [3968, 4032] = 1.08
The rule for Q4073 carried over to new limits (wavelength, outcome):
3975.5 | 25.86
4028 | 30.13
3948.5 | 25.58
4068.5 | 31.81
